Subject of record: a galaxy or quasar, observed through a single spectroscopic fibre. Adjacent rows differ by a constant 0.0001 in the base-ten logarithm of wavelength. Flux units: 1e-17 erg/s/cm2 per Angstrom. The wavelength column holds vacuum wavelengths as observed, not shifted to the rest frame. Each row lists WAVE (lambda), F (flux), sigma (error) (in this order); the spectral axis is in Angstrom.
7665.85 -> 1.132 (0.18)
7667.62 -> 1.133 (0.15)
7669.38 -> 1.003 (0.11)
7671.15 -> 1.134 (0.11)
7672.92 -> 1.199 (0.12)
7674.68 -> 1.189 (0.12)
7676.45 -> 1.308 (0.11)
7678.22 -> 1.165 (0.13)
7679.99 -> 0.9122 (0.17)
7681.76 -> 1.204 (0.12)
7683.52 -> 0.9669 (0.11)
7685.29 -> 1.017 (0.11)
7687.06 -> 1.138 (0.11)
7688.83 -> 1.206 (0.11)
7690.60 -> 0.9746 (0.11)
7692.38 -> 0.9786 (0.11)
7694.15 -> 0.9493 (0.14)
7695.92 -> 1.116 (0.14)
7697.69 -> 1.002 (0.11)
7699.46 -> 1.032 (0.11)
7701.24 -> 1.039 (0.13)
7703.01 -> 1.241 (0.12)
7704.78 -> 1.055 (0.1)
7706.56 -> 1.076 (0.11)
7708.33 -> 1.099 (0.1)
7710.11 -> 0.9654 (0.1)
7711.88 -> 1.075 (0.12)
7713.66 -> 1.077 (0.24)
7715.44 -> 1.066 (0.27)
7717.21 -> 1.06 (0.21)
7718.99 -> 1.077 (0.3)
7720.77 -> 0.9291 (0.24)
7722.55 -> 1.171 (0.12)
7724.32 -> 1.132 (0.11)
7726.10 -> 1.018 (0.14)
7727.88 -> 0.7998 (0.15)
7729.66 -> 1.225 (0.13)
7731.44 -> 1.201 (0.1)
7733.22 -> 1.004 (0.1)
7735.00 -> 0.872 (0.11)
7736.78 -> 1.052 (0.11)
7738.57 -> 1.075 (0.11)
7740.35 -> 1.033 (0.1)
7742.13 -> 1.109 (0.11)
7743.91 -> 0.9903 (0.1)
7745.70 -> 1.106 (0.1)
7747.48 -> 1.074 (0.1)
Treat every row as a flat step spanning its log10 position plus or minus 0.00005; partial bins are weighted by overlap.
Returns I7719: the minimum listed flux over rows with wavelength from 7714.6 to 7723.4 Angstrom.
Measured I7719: 0.9291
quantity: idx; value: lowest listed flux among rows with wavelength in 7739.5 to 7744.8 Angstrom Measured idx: 0.9903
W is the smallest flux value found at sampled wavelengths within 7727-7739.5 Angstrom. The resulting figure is 0.7998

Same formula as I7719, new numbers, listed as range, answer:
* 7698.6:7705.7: 1.032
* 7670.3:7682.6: 0.9122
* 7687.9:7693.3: 0.9746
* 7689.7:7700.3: 0.9493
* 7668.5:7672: 1.003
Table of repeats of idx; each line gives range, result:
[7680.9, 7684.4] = 0.9669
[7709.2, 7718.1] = 0.9654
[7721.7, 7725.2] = 1.132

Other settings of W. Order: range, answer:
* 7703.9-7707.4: 1.055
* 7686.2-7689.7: 1.138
